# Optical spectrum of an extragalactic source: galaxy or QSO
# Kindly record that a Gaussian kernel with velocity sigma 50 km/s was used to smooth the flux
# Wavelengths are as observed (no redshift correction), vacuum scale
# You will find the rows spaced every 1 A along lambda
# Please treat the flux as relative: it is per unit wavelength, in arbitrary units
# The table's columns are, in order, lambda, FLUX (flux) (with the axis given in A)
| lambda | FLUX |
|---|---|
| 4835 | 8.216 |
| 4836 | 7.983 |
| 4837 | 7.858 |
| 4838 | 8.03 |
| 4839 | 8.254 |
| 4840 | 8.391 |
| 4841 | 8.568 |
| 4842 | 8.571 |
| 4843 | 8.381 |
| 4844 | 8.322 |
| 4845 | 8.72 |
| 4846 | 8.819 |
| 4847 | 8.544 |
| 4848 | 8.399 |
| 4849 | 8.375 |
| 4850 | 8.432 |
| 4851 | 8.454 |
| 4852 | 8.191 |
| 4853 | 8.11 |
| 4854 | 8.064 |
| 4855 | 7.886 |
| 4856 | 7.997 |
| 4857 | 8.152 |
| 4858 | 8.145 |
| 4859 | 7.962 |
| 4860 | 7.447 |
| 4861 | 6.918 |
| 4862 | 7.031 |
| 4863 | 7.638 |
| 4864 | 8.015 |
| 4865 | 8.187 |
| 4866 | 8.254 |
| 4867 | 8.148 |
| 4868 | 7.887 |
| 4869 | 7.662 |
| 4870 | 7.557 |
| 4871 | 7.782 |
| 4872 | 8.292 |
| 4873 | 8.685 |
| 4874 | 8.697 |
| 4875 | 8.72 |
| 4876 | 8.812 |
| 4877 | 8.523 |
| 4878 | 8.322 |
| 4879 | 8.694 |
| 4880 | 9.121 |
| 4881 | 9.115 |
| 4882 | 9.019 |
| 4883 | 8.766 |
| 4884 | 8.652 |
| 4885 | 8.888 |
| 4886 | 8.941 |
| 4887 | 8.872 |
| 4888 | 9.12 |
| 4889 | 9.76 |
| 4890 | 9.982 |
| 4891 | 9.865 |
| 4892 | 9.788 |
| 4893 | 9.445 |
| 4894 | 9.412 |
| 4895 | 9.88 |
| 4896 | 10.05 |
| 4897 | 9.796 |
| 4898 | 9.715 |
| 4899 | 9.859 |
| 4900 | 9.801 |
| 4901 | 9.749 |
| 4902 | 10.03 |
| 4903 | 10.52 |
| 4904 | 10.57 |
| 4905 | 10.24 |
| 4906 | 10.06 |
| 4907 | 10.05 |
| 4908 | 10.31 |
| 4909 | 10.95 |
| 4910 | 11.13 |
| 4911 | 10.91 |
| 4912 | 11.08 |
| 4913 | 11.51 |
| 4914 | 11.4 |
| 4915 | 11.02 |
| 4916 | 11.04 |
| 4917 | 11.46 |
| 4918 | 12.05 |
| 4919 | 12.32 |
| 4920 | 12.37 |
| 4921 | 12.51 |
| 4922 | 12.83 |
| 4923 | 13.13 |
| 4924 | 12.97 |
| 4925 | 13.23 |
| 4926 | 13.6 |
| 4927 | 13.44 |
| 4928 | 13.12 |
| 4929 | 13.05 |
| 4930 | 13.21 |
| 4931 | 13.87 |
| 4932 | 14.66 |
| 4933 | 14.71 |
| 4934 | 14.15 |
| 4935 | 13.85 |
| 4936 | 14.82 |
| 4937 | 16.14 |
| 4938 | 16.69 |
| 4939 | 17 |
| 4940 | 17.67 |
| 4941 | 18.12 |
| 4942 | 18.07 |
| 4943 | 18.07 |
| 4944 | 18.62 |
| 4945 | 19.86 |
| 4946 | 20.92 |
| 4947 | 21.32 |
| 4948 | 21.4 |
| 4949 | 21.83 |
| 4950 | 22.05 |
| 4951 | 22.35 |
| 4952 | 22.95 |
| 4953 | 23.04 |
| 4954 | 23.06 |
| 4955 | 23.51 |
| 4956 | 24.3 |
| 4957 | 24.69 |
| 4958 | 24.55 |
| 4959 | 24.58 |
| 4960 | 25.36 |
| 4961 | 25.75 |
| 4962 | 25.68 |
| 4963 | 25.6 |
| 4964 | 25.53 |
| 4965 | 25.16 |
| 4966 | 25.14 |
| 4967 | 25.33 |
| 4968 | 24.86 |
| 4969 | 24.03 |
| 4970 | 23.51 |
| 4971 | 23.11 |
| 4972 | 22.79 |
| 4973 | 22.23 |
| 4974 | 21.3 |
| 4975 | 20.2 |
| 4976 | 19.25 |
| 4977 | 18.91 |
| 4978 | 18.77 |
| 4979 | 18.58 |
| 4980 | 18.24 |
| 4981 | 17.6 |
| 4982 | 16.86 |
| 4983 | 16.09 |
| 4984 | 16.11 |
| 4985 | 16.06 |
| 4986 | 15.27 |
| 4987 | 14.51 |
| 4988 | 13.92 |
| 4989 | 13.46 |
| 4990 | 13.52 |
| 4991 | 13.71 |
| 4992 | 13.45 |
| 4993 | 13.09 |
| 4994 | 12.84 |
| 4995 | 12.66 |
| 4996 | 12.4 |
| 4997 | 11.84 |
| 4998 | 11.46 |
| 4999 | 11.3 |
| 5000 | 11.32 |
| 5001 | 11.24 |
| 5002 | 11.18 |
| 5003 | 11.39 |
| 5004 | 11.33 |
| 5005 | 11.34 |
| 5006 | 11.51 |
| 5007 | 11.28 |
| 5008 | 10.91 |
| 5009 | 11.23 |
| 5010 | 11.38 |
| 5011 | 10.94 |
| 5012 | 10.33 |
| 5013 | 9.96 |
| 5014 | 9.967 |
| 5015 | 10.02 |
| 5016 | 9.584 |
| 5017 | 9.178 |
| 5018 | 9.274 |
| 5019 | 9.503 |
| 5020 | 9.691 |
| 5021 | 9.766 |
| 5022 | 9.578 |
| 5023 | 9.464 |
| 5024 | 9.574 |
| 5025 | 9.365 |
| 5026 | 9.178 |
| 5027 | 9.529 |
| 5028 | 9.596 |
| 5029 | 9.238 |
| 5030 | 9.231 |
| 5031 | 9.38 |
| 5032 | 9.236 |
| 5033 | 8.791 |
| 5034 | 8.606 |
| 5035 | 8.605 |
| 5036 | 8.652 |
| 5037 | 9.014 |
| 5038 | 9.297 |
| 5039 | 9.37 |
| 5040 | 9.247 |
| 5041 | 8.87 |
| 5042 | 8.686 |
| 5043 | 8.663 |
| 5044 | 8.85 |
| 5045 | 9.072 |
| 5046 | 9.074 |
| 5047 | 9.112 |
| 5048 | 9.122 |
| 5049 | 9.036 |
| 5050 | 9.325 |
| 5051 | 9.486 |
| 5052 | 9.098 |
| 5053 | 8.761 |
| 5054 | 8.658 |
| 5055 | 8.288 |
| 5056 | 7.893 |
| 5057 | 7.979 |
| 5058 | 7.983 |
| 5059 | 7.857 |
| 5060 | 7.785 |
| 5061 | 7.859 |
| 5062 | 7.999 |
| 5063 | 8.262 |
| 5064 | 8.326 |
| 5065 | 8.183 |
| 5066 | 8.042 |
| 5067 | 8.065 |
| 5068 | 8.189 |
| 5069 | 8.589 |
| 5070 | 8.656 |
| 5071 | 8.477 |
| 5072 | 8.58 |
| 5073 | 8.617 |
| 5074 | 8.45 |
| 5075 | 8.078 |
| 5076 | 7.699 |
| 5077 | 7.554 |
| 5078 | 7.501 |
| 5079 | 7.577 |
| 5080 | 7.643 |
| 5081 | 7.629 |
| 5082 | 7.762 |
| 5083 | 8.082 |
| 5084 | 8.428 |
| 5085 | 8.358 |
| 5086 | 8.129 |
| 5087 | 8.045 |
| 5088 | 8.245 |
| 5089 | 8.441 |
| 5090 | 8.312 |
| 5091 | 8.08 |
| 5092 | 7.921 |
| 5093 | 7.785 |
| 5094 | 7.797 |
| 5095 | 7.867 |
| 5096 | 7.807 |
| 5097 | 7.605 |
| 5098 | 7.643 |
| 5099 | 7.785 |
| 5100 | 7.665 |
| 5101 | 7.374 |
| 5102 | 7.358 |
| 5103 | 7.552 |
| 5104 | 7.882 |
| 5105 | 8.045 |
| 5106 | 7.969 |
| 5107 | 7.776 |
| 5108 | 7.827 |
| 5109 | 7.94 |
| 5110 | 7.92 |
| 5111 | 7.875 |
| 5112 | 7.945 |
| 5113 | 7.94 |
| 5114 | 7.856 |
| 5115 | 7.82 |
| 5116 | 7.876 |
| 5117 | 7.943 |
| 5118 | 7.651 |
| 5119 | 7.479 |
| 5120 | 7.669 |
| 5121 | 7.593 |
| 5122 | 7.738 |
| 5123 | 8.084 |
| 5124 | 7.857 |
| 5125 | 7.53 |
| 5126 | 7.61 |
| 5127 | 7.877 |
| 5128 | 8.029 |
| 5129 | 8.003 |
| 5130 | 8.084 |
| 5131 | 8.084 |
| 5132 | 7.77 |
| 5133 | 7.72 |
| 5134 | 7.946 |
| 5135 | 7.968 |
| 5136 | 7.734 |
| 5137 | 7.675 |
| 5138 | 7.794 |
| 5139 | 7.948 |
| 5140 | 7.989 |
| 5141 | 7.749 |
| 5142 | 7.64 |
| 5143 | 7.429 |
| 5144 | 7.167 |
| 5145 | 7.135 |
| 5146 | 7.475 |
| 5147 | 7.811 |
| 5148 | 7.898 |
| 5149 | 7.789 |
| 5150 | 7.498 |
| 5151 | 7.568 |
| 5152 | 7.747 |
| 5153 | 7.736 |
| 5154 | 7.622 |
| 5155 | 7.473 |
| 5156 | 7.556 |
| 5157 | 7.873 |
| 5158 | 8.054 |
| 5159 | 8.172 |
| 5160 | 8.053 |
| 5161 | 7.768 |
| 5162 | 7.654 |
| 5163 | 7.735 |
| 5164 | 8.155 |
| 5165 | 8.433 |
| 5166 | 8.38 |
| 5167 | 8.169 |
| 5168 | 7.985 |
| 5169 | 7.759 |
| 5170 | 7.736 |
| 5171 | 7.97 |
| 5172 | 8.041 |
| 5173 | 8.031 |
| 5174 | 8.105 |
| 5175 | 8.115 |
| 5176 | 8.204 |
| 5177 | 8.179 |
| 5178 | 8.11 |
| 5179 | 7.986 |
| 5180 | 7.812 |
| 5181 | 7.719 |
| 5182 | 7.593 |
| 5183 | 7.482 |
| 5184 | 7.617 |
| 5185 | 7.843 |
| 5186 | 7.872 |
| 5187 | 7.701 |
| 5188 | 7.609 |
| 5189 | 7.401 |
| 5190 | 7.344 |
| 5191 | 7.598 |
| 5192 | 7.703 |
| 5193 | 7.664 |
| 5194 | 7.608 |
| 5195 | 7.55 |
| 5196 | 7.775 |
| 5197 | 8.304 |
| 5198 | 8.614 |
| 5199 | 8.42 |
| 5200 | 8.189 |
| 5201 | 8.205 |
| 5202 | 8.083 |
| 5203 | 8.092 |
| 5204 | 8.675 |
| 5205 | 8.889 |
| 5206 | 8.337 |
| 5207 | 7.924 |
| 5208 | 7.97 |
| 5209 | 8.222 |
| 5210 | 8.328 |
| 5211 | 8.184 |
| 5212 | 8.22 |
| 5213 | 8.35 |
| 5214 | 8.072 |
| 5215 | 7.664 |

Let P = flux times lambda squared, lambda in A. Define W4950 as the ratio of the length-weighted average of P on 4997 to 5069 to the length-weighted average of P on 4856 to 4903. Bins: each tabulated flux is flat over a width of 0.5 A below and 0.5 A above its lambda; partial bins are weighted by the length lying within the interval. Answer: 1.14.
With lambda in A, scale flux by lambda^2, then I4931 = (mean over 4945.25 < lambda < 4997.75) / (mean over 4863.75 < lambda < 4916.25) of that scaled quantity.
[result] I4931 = 2.19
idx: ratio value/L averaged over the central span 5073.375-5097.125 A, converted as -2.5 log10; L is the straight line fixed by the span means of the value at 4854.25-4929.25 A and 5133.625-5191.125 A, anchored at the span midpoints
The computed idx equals 0.05 mag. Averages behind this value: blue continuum 9.8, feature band 7.96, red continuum 7.8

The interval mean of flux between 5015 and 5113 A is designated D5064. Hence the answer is 8.47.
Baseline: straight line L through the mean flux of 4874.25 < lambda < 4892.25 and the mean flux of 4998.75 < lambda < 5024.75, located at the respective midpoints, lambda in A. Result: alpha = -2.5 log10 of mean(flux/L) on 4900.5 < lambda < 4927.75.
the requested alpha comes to -0.22 mag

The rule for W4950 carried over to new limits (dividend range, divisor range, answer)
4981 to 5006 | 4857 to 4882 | 1.70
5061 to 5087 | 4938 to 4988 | 0.40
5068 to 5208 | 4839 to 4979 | 0.63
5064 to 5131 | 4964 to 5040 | 0.61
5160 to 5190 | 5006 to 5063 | 0.90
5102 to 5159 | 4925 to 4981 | 0.41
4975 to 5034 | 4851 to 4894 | 1.52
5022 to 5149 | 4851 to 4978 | 0.62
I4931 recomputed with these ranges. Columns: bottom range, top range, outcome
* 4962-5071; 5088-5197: 0.67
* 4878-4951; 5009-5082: 0.74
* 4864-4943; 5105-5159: 0.77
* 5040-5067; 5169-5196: 0.96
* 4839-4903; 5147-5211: 1.03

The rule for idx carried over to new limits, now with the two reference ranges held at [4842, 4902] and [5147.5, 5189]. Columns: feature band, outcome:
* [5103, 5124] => 0.02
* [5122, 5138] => 0.02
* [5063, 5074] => -0.03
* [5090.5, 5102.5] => 0.05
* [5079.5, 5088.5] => 0.01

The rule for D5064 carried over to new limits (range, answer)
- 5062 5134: 7.94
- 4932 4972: 21.4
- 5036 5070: 8.61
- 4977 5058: 11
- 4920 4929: 13.1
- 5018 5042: 9.24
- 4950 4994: 20.5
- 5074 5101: 7.9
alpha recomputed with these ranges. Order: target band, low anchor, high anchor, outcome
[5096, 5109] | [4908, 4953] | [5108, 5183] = 0.203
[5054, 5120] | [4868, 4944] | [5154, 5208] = 0.144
